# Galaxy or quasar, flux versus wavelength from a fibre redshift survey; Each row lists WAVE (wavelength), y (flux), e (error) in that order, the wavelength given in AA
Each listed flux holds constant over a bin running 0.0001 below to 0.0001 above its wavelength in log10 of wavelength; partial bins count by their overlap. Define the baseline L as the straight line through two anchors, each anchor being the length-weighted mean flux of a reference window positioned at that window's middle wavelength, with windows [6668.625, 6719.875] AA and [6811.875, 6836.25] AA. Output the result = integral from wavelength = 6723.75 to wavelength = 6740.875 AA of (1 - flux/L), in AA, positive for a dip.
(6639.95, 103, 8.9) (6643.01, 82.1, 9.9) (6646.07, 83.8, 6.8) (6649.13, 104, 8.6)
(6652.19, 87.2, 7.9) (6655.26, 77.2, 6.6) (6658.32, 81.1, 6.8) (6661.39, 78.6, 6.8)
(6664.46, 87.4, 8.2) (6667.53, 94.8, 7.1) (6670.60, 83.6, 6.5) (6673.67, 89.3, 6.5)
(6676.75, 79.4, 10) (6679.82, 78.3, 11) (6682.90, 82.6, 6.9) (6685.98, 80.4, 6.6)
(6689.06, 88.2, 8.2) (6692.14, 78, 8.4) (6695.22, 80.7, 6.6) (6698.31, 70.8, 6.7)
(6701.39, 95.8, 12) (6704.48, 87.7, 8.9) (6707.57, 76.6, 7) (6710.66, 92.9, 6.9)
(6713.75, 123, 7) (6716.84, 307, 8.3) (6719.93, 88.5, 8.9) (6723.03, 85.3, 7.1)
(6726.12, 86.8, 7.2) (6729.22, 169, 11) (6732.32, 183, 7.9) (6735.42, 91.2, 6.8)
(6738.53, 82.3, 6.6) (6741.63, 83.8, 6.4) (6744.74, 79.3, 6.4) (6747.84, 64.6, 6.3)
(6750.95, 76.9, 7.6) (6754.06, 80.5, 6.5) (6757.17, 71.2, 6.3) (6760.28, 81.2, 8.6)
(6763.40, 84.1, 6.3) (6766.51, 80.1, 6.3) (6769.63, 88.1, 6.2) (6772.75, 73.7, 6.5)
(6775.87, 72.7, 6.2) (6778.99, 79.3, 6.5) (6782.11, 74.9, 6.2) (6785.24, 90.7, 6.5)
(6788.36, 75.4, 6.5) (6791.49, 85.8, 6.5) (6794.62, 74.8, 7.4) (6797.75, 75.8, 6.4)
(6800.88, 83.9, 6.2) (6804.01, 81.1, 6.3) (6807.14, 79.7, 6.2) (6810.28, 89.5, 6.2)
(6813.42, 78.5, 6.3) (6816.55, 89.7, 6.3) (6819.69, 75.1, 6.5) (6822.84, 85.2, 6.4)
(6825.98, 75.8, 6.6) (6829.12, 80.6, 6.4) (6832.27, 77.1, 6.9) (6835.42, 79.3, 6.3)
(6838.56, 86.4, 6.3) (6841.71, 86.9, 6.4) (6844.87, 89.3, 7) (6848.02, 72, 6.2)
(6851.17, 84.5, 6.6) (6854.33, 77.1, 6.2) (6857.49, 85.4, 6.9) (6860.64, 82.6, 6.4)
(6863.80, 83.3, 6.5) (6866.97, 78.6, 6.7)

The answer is -4.6 AA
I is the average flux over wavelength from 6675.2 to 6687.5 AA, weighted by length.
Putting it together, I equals 80.1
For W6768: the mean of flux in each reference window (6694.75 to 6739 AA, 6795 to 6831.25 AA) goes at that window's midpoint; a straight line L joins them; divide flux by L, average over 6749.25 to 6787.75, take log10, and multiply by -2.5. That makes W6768 0.22 mag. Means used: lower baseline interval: 116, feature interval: 79.3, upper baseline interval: 81.1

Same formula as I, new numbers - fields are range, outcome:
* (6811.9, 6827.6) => 80.9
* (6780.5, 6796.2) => 80.3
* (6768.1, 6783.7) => 77.7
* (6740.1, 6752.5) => 76.1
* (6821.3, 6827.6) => 80.6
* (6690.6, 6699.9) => 76.6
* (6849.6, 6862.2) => 82.4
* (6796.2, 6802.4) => 79.8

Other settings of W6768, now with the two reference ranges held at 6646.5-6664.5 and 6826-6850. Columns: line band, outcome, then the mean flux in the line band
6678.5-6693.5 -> 0.04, 81.6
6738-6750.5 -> 0.09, 77.1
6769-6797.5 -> 0.05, 79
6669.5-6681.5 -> 0.03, 82.6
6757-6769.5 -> 0.03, 81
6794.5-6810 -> 0.02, 80.3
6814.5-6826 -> 0.00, 82.1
